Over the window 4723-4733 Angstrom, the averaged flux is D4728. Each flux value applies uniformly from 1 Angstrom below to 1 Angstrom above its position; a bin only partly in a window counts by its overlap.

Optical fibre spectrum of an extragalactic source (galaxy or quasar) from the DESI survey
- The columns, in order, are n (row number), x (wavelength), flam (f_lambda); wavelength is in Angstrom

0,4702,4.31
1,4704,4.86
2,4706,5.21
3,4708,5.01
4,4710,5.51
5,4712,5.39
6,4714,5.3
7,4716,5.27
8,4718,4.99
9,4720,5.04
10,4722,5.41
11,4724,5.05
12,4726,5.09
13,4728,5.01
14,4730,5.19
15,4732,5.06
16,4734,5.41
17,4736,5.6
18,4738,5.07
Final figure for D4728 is 5.08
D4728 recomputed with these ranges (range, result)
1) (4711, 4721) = 5.2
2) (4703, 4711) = 5.15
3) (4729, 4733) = 5.12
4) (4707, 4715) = 5.3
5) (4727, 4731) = 5.1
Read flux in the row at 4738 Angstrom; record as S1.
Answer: 5.07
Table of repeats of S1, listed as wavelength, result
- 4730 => 5.19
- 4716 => 5.27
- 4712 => 5.39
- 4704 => 4.86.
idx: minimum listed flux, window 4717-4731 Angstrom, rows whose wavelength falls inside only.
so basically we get 4.99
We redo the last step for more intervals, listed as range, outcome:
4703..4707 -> 4.86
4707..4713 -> 5.01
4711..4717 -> 5.27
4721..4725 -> 5.05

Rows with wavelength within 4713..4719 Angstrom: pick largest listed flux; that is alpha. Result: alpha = 5.3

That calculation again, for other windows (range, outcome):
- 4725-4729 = 5.09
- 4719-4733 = 5.41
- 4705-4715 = 5.51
